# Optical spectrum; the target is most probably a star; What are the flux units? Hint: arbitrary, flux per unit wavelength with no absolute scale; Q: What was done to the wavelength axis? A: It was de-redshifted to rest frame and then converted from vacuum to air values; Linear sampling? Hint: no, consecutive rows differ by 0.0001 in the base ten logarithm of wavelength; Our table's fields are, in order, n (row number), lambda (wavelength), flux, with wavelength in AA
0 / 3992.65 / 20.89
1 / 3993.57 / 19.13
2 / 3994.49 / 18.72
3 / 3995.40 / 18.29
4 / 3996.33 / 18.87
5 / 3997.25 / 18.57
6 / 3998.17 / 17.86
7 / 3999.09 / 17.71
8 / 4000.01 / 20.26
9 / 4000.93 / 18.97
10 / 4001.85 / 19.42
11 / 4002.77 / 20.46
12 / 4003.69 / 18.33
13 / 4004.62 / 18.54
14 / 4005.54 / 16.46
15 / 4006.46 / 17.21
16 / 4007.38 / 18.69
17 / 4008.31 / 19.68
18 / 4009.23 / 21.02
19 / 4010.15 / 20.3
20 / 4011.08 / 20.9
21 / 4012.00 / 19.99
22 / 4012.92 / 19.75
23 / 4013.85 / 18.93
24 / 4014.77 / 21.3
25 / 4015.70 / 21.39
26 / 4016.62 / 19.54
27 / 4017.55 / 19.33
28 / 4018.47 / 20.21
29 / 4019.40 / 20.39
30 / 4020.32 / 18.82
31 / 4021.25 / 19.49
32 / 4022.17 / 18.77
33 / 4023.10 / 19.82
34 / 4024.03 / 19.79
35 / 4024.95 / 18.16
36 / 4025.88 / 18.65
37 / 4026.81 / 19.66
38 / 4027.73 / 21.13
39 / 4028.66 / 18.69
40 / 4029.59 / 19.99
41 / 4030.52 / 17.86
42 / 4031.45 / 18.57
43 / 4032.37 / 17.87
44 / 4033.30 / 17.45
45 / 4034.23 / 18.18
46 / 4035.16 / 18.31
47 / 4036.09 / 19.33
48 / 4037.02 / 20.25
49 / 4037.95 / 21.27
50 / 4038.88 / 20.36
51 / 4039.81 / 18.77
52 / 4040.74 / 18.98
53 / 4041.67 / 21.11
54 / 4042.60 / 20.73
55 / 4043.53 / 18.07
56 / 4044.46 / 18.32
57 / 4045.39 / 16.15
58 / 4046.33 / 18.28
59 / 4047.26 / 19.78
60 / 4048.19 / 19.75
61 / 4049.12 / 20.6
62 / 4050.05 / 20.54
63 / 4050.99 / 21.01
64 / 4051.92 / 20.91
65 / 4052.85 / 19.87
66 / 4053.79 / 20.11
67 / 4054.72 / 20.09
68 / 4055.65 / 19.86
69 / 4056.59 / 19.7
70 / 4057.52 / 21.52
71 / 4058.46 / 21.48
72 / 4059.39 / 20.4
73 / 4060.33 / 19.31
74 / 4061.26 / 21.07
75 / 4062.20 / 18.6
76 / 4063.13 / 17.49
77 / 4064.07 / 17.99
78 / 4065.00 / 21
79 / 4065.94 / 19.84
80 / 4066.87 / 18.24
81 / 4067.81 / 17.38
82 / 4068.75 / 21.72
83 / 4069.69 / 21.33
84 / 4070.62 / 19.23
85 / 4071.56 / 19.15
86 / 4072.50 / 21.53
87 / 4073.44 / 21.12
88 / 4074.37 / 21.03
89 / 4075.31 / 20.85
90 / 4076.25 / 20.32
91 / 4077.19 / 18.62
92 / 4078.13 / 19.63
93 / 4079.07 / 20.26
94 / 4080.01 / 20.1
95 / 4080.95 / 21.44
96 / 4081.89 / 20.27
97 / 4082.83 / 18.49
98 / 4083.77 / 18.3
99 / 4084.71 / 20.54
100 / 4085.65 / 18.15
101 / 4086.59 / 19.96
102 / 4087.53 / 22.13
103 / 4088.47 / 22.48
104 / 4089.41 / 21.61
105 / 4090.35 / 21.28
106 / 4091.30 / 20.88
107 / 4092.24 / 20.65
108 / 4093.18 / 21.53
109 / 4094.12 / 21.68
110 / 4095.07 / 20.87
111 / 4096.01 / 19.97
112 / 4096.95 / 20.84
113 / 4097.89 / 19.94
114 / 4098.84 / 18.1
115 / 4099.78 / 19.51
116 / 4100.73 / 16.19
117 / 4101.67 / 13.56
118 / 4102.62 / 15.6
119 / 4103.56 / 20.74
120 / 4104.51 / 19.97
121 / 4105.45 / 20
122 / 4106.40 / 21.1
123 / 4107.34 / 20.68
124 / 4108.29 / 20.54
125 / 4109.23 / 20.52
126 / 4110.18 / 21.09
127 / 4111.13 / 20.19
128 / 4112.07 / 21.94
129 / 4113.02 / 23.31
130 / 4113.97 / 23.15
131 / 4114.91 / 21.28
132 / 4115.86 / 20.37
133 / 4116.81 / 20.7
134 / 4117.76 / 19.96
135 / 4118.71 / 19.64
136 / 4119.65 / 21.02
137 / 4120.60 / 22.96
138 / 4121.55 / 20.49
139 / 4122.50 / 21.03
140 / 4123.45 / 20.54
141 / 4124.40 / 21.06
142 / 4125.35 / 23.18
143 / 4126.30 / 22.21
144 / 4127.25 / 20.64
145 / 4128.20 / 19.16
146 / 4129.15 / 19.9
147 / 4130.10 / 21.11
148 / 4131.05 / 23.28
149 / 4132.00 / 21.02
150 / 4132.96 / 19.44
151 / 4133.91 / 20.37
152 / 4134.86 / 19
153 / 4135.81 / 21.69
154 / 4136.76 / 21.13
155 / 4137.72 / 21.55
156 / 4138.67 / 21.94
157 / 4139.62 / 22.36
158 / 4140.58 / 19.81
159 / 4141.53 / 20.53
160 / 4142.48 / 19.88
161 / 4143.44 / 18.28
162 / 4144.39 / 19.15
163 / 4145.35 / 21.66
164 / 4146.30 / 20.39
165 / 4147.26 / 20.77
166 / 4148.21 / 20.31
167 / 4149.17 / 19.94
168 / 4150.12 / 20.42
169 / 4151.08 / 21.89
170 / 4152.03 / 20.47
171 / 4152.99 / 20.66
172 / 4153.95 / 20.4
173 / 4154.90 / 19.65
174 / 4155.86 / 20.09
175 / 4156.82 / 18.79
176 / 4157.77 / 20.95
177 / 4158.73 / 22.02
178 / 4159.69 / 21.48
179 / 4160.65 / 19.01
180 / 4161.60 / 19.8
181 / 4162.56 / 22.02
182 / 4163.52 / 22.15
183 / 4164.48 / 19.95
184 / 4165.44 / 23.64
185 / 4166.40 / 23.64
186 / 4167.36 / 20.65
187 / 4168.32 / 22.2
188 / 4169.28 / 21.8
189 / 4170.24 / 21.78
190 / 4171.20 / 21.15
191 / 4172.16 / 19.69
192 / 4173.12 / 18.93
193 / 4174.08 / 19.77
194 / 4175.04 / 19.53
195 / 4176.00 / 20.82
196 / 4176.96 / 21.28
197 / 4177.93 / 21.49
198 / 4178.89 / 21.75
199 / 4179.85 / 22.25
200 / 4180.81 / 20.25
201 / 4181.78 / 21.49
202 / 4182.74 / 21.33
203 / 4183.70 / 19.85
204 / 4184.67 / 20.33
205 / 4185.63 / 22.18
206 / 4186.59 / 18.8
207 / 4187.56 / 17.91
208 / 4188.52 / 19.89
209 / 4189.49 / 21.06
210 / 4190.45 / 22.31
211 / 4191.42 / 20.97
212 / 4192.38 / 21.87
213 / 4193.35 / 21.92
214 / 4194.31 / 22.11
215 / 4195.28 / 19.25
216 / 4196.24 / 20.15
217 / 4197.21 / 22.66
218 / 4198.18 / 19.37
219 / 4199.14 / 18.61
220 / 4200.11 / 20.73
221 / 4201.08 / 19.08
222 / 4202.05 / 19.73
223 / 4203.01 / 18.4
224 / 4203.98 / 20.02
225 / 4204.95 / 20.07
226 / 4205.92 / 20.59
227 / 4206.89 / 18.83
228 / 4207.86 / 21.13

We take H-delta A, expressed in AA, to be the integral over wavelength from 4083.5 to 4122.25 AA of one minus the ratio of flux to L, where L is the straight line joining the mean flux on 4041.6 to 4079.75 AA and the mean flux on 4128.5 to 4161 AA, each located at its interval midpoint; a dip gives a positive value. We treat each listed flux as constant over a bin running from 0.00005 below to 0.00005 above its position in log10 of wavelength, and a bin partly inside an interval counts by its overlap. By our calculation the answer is -0.3 AA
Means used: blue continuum 19.8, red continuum 20.6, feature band 20.3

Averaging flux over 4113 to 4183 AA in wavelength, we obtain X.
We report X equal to 20.9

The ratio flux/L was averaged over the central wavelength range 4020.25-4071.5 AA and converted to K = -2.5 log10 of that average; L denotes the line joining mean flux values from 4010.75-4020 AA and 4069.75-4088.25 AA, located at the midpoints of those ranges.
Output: 0.04 mag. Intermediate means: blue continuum 20.2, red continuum 20.1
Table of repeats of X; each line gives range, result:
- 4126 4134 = 20.8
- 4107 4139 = 21.1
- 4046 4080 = 20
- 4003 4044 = 19.4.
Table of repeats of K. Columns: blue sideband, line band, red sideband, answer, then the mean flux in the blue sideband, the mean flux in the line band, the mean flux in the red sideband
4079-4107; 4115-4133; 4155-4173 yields -0.030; 19.9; 21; 21.1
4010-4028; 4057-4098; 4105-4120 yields 0.016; 19.8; 20.2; 21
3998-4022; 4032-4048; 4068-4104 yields 0.035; 19.4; 19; 20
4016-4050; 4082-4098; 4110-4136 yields -0.009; 19.3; 20.6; 21.1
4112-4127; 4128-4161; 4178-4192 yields 0.032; 21.4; 20.5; 20.8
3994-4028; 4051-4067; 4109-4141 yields 0.008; 19.3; 19.9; 21.1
